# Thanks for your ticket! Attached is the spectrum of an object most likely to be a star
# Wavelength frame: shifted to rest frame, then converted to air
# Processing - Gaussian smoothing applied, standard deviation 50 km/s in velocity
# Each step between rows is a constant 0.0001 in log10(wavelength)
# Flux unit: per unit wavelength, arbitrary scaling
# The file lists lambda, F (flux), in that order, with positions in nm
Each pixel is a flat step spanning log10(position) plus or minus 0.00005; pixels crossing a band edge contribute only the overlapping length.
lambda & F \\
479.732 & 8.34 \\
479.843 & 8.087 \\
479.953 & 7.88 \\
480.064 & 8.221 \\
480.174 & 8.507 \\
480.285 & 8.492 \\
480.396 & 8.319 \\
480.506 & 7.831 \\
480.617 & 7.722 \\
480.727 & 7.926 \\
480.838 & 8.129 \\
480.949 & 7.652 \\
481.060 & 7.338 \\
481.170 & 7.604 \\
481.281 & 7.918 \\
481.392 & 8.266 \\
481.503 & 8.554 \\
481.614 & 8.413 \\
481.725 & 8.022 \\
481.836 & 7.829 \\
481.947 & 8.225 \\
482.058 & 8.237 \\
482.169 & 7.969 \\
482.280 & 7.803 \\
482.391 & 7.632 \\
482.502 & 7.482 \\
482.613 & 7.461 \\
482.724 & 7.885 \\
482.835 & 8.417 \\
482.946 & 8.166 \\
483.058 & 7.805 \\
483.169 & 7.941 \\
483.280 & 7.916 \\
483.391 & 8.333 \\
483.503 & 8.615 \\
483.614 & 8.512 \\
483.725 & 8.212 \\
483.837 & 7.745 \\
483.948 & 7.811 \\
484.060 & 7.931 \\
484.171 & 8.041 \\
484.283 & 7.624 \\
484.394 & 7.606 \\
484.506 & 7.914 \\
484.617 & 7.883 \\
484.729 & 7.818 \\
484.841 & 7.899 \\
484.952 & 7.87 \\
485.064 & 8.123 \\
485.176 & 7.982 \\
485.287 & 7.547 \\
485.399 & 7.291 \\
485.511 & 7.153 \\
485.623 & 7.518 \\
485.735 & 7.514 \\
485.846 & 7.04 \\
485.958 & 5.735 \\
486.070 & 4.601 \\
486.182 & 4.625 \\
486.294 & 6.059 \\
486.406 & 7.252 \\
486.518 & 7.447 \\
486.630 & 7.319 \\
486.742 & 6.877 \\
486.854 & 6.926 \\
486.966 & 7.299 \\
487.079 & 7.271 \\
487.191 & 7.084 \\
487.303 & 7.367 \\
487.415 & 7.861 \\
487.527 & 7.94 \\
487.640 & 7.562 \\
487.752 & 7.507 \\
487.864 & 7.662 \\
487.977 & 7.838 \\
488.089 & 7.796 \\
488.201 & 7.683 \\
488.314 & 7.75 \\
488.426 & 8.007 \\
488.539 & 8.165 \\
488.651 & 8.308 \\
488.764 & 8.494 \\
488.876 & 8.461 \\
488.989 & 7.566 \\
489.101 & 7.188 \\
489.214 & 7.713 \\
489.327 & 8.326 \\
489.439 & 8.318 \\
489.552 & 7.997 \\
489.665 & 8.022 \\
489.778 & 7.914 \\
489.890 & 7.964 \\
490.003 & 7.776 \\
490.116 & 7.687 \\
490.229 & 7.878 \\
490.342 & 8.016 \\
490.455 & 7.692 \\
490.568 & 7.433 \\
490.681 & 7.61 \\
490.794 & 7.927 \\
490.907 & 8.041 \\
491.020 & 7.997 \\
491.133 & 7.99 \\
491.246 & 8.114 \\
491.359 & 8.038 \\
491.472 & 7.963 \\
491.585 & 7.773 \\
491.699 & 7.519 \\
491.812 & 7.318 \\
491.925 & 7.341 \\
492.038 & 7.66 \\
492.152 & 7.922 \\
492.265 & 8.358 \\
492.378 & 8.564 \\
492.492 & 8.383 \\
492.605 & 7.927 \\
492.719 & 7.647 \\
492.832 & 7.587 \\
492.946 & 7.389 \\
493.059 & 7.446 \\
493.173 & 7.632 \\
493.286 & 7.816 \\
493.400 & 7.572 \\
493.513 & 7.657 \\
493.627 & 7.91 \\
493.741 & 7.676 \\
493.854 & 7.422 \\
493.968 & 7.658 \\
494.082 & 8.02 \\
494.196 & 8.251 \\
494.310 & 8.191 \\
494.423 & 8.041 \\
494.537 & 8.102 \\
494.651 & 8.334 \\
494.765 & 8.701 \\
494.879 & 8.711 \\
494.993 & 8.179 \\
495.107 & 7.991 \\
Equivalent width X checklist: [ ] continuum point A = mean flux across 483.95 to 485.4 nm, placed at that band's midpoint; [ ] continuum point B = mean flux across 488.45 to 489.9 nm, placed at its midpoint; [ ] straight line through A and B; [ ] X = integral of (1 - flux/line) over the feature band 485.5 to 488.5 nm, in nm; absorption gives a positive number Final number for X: 0.30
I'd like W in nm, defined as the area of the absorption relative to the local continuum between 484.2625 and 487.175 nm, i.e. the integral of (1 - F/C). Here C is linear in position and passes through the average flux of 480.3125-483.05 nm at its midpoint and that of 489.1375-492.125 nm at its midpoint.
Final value 0.28 nm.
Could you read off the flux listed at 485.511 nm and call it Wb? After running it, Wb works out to 7.153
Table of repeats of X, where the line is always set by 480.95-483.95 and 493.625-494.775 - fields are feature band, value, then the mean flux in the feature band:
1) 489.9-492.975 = 0.063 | 7.84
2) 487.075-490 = 0.058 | 7.85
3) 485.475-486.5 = 0.204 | 6.41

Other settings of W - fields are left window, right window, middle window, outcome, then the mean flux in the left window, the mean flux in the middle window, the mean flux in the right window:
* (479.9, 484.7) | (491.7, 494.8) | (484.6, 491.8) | 0.31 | 7.99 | 7.58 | 7.86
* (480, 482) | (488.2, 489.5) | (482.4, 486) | 0.11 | 8.05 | 7.78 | 8.01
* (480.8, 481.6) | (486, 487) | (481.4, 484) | -0.18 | 7.94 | 8.05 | 6.46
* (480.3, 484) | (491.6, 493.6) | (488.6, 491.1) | -0.03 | 8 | 7.92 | 7.75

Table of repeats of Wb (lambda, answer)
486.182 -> 4.625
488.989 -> 7.566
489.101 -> 7.188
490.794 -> 7.927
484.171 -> 8.041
